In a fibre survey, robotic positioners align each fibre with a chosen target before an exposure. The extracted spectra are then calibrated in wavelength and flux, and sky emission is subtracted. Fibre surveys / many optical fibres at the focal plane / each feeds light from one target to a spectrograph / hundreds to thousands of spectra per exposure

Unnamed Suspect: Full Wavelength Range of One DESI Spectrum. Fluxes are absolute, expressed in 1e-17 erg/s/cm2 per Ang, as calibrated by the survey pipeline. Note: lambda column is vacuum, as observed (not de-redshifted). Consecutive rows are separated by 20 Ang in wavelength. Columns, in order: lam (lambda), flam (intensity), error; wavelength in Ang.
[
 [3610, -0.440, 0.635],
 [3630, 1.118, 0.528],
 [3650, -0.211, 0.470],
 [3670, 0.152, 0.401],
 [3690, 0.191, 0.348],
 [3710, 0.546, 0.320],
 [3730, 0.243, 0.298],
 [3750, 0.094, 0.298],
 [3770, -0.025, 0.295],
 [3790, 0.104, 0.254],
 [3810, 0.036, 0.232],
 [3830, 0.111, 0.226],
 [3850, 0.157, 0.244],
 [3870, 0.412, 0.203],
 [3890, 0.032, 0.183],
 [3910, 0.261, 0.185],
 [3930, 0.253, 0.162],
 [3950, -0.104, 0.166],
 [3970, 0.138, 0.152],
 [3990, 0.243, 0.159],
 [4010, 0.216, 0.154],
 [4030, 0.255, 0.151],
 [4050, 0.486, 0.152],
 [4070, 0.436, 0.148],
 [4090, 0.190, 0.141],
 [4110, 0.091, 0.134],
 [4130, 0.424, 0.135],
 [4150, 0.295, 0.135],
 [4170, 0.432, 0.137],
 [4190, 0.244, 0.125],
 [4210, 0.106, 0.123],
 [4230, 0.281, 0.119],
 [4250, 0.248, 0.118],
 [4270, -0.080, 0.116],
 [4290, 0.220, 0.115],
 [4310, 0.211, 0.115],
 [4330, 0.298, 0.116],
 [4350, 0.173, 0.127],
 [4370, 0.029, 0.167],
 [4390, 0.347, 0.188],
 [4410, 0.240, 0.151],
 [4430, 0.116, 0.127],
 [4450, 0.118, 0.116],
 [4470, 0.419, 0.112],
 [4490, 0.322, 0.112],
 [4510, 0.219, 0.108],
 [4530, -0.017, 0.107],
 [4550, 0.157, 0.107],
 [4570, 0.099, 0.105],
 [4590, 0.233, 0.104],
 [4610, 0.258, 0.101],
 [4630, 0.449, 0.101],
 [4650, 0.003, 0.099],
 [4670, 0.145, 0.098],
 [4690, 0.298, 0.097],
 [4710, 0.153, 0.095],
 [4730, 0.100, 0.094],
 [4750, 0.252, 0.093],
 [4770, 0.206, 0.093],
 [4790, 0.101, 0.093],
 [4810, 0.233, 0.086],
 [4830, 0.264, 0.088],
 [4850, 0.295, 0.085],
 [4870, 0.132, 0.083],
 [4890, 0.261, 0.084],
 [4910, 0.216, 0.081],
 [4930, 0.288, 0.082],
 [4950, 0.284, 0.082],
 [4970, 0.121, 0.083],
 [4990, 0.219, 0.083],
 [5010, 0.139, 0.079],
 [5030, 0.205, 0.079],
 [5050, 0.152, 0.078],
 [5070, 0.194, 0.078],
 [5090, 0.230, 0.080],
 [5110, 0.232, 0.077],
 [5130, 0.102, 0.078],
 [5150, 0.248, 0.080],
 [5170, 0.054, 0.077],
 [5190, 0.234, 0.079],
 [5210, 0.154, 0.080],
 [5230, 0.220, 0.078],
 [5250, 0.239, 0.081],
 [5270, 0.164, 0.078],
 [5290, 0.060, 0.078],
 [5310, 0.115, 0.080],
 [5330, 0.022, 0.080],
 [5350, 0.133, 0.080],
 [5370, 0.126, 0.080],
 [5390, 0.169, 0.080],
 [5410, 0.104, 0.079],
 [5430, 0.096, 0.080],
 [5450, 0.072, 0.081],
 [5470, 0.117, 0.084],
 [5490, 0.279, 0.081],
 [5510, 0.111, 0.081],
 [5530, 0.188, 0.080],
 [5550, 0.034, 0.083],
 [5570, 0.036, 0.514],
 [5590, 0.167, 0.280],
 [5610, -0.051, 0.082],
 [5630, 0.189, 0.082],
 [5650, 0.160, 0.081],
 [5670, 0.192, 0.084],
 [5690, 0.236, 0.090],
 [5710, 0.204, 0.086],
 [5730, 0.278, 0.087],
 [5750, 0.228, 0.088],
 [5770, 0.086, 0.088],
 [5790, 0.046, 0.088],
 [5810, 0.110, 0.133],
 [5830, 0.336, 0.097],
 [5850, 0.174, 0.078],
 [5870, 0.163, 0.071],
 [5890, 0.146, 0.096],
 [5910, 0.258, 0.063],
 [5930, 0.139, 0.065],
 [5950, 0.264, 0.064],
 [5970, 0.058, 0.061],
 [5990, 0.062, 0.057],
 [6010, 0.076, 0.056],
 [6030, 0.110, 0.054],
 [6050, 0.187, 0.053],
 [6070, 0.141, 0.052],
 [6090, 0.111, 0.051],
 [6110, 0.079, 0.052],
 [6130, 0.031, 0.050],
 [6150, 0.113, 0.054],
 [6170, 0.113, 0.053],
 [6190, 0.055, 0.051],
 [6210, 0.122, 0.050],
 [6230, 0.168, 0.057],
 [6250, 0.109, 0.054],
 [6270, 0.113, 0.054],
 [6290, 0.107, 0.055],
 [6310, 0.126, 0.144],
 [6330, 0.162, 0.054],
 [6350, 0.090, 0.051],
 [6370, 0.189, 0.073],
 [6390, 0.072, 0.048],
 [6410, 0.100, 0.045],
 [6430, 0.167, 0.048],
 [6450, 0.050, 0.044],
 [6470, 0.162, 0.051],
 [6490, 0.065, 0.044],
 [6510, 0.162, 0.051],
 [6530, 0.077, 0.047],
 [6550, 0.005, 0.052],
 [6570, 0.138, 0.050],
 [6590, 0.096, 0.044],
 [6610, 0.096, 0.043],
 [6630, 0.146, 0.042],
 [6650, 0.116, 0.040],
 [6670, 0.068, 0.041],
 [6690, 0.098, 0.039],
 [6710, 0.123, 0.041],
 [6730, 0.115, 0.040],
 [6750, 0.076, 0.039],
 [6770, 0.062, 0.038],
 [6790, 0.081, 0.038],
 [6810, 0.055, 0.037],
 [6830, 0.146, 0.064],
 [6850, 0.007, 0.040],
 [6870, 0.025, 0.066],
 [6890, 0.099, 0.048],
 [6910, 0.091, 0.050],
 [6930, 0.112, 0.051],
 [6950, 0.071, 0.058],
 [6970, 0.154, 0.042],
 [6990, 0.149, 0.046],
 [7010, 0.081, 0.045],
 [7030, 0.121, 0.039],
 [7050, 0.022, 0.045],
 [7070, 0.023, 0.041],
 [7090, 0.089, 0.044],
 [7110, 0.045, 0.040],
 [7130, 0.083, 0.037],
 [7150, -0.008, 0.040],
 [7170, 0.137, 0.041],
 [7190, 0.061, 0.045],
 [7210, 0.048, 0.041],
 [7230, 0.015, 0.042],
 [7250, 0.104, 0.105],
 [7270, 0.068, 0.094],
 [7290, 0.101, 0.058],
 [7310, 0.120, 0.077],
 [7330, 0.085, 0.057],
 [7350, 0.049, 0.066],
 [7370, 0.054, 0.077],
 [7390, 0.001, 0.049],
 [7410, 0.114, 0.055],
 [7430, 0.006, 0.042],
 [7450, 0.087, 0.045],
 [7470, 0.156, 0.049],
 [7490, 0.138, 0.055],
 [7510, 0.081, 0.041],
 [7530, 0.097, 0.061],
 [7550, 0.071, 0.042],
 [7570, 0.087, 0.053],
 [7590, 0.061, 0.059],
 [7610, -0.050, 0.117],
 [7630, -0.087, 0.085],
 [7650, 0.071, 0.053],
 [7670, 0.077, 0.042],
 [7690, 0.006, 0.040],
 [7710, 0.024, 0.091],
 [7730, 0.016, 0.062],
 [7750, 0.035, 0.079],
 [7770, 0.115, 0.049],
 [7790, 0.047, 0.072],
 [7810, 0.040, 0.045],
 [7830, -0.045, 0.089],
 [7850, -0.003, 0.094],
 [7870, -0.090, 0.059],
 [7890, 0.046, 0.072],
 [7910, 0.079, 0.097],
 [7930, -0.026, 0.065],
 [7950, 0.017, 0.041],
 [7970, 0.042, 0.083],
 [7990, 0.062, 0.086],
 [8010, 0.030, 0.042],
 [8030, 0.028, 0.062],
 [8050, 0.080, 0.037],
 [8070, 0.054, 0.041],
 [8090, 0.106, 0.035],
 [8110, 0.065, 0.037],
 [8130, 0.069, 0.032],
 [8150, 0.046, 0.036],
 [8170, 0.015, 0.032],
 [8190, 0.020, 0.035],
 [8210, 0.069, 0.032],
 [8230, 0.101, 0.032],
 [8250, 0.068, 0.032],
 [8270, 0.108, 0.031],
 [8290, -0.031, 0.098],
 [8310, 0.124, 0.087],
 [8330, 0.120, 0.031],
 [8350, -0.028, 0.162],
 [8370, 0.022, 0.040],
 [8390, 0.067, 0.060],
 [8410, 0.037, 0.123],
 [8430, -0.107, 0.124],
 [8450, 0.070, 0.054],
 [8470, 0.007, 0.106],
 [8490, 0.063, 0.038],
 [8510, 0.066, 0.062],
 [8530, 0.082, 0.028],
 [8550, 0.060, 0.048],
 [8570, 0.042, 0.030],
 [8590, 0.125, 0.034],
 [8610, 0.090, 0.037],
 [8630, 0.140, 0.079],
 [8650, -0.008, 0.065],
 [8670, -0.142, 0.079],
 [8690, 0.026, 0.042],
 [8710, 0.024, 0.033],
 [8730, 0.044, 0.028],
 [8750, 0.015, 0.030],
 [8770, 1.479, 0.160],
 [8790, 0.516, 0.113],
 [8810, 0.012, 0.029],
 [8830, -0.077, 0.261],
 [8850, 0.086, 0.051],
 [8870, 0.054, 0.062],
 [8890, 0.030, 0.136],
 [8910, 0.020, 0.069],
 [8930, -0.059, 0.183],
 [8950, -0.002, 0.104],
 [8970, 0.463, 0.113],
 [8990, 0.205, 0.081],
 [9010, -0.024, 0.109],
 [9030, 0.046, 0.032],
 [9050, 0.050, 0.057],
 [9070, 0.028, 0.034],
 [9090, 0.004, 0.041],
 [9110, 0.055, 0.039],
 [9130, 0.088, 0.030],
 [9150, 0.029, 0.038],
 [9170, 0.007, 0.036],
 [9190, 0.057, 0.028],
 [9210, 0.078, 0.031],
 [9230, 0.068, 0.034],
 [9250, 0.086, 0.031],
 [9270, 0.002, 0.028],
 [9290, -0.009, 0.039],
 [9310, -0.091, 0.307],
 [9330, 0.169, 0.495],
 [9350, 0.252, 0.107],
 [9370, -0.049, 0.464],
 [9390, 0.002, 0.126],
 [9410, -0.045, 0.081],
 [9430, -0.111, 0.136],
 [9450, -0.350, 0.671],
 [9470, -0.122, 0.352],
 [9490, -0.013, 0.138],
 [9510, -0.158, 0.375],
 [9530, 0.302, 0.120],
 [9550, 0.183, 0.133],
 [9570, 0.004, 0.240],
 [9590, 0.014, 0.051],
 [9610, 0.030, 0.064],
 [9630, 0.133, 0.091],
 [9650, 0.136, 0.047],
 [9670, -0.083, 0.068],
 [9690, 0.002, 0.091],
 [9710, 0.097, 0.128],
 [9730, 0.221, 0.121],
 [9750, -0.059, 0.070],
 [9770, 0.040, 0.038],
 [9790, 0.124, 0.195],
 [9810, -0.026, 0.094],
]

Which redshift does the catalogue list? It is 0.75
